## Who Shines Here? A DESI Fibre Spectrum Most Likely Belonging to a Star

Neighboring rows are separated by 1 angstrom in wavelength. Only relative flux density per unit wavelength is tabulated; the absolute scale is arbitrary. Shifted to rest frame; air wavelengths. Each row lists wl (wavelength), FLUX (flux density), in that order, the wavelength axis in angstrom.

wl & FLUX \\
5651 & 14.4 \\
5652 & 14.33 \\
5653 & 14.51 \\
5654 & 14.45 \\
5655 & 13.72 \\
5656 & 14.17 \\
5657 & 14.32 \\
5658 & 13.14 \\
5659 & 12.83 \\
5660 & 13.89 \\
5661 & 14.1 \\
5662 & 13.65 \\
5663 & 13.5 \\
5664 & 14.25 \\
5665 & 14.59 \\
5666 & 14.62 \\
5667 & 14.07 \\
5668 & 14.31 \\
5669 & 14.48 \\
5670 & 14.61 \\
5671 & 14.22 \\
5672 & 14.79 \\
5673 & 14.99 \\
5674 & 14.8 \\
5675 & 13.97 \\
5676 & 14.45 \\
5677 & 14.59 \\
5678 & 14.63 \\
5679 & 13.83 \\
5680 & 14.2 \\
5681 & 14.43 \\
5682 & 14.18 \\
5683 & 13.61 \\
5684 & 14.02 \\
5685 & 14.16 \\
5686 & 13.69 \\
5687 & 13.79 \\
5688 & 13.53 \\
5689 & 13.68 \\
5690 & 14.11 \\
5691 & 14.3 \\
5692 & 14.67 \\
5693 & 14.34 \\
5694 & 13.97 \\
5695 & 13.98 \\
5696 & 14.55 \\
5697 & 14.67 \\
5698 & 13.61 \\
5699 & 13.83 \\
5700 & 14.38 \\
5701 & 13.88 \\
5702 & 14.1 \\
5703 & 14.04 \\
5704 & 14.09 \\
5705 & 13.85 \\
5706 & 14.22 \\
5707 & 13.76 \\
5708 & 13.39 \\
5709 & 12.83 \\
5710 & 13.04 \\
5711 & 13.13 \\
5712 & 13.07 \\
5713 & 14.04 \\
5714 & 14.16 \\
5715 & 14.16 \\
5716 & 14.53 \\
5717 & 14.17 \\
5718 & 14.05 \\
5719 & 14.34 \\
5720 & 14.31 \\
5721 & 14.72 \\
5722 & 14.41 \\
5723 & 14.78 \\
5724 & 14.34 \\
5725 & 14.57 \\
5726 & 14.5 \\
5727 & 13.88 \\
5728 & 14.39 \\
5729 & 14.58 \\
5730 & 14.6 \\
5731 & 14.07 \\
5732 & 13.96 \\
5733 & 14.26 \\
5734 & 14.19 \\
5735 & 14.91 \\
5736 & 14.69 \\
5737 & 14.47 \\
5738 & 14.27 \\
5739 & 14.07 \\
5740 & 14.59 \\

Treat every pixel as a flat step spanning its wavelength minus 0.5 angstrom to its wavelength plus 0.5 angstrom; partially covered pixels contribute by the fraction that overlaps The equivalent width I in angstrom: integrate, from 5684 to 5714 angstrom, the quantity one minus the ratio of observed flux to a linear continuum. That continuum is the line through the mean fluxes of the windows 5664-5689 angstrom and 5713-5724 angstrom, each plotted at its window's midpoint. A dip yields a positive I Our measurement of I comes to 0.9 angstrom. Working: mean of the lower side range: 14.3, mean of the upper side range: 14.3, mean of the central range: 13.9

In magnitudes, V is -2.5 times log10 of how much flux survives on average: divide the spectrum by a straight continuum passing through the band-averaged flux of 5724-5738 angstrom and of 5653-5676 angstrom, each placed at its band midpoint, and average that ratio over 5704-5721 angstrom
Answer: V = 0.04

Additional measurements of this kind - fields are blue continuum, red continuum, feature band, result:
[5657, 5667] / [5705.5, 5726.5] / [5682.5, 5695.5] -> 0.00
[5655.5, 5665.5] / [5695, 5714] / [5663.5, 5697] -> -0.03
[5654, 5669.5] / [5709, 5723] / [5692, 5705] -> -0.01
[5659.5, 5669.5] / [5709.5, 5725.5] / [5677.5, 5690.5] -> 0.01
